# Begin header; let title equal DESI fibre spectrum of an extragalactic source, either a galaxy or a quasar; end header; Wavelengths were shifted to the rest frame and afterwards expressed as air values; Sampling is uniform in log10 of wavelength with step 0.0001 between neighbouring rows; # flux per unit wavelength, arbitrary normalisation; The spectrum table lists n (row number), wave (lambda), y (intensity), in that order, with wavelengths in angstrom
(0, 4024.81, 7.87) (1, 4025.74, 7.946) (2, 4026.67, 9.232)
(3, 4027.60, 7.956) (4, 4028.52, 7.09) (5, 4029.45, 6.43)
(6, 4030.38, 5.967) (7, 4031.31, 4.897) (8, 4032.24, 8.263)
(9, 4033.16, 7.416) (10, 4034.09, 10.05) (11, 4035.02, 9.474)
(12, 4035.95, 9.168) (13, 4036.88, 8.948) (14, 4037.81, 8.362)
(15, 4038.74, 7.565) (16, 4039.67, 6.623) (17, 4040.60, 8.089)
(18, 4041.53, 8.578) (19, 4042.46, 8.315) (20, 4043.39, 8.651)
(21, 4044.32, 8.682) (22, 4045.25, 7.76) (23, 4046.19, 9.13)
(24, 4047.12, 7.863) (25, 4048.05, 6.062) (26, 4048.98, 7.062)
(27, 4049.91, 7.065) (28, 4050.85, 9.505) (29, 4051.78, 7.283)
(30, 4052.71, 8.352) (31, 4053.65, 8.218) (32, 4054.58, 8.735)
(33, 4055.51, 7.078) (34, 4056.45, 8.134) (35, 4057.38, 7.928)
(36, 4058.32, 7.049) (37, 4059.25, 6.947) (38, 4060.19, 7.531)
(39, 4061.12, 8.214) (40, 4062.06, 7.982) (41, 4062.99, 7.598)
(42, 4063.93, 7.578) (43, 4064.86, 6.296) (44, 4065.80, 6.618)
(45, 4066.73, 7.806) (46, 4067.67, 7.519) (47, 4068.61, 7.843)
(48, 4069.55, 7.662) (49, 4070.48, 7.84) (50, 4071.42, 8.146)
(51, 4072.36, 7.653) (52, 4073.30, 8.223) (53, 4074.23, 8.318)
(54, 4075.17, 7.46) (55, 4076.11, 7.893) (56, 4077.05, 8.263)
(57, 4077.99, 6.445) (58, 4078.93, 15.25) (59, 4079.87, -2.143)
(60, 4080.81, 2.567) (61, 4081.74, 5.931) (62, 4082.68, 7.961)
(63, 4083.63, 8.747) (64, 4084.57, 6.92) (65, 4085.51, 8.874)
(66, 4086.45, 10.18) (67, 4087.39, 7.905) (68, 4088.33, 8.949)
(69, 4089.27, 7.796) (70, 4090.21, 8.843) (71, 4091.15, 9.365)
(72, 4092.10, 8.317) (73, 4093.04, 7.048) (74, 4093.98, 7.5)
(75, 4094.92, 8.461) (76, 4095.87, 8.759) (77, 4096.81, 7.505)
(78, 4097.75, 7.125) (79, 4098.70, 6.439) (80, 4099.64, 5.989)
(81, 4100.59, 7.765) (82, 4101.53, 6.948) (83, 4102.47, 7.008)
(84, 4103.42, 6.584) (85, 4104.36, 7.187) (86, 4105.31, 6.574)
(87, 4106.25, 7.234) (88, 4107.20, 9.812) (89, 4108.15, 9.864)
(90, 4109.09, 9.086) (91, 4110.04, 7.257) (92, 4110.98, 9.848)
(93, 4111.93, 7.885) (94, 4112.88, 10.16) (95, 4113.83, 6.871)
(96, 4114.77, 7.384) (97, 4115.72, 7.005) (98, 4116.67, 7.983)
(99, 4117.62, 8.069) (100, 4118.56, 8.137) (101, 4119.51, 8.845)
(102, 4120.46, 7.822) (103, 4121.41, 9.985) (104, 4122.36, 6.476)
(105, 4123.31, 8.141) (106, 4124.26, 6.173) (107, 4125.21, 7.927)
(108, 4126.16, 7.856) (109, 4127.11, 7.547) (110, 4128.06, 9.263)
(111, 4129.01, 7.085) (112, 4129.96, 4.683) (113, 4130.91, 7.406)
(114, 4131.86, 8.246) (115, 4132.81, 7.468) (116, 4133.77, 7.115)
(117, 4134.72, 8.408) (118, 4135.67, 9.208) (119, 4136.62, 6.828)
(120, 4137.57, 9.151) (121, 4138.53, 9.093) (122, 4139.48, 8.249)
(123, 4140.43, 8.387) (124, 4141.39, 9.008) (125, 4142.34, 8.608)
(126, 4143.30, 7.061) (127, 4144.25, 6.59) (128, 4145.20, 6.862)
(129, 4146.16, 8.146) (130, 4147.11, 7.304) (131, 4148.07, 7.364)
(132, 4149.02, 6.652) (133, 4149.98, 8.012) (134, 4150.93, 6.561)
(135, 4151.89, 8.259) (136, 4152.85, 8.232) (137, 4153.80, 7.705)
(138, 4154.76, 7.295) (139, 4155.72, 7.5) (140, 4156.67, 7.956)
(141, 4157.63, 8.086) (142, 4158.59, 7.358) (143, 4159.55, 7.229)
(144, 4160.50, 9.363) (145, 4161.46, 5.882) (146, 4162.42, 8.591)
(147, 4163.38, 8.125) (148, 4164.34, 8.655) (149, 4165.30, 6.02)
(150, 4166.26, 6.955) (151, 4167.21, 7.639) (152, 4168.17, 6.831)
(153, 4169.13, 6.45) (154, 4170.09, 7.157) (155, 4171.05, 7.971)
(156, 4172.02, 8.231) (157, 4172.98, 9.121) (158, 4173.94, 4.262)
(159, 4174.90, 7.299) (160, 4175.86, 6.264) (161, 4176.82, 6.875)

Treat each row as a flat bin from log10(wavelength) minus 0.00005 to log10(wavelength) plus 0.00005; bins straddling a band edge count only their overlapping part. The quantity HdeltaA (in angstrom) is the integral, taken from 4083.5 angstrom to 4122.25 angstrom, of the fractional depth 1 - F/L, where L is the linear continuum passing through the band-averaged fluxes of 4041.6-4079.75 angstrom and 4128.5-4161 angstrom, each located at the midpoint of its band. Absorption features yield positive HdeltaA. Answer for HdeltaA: -1.18 angstrom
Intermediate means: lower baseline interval 7.86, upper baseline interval 7.72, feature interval 8.03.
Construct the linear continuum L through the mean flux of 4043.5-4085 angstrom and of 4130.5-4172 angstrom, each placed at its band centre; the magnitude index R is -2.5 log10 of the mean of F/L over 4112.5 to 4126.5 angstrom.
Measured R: -0.04 mag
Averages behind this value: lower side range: 7.53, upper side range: 7.7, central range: 7.91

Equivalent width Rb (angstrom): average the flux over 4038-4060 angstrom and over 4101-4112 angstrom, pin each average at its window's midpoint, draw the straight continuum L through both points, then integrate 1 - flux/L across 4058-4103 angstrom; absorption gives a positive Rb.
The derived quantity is 2.0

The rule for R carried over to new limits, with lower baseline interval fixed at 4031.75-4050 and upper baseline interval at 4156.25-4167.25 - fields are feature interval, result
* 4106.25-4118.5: -0.068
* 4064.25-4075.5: 0.060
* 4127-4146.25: -0.009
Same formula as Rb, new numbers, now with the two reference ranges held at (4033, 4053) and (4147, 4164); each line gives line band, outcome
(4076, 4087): 1.07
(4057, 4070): 1.01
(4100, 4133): 0.11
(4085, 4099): -0.47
